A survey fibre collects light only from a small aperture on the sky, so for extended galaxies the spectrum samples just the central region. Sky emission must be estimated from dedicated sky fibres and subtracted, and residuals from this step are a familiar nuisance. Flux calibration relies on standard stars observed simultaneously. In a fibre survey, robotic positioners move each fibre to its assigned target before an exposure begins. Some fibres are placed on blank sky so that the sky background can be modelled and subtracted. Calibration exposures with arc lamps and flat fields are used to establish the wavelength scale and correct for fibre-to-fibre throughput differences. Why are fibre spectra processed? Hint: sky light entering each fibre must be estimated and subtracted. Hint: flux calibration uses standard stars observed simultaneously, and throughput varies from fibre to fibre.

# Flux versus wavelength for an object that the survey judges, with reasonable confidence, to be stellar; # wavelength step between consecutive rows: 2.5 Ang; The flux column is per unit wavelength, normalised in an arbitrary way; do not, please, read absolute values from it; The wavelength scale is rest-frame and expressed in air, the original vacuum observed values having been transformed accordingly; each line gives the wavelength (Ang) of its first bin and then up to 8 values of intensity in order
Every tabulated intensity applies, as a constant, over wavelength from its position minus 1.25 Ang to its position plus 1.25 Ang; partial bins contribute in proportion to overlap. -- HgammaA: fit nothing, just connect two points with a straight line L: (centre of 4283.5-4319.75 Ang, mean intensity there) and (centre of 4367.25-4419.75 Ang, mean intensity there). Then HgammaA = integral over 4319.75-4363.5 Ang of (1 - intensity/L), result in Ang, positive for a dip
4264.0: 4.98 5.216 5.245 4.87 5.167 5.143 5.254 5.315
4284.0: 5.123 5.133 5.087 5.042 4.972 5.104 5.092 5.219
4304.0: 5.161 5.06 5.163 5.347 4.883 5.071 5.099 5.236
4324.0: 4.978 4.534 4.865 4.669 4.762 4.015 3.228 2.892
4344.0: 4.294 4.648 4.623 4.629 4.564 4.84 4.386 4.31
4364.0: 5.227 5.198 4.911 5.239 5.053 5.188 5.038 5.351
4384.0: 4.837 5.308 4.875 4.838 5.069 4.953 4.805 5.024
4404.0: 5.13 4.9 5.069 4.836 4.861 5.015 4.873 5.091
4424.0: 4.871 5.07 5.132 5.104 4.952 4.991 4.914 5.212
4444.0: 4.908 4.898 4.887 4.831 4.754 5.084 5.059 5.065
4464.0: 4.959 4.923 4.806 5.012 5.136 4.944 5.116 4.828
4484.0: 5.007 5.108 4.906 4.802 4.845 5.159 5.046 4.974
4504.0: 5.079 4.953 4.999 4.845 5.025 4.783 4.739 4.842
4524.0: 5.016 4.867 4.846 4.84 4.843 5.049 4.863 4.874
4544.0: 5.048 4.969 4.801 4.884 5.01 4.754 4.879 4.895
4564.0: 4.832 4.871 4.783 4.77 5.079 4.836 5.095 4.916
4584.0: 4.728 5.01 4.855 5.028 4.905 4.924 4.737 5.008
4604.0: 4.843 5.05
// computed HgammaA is 5.2 Ang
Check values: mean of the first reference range 5.1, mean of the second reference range 5.01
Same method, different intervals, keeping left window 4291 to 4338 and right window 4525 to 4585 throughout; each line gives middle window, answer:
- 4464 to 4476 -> -0.1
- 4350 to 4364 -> 0.9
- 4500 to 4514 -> -0.2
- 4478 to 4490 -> -0.2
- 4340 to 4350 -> 1.7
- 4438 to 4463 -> -0.2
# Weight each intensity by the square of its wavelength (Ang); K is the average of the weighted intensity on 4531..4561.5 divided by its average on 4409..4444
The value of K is 1.0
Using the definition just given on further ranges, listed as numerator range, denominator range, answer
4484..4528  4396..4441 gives 1.03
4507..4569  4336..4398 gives 1.12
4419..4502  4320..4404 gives 1.10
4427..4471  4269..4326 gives 1.04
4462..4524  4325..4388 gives 1.13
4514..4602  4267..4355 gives 1.13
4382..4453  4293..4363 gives 1.10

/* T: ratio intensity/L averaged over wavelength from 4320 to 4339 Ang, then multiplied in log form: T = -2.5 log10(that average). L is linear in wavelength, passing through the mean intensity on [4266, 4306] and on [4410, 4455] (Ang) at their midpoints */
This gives 0.10 mag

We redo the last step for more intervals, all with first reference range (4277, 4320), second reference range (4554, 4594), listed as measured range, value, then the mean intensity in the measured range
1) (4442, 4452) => 0.02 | 4.91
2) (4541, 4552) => 0.00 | 4.92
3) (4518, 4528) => 0.01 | 4.87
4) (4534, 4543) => 0.00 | 4.92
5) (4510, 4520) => 0.02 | 4.85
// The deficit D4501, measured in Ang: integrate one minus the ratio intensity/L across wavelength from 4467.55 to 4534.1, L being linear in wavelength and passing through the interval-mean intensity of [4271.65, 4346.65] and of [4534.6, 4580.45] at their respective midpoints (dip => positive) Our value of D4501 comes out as -0.7 Ang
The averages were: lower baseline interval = 4.86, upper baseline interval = 4.9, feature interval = 4.94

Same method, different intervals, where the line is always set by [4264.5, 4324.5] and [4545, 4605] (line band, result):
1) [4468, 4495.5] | 0.06 Ang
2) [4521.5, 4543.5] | 0.12 Ang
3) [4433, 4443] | -0.02 Ang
